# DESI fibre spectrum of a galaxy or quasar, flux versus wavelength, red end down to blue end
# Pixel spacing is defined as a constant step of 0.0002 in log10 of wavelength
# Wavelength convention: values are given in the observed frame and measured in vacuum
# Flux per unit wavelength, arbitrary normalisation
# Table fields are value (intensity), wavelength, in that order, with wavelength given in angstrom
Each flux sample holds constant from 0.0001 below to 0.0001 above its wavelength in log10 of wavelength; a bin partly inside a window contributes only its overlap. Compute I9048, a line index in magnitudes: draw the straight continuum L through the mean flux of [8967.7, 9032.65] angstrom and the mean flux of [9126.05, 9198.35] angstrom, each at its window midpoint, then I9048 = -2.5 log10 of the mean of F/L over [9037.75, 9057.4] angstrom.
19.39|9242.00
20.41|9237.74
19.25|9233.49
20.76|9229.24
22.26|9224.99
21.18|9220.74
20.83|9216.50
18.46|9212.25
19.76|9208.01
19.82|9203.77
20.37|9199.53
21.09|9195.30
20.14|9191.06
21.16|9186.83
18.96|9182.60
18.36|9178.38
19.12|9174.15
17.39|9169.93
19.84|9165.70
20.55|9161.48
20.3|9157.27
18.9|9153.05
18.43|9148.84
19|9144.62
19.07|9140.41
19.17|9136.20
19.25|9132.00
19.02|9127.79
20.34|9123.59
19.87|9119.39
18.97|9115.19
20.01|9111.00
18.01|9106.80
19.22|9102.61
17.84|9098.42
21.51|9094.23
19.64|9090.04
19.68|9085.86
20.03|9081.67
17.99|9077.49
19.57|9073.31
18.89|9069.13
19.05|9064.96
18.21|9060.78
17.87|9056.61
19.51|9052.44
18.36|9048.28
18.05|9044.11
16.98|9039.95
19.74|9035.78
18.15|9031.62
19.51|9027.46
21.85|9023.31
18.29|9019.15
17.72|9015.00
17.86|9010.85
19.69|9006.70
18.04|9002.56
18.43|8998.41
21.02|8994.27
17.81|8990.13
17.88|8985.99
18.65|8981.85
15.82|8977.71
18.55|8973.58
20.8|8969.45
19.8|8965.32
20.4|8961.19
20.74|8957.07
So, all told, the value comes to 0.04 mag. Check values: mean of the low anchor 18.8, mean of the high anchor 19.4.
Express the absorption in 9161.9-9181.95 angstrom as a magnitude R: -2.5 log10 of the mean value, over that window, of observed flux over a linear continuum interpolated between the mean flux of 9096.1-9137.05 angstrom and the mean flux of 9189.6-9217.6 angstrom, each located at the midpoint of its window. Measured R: 0.05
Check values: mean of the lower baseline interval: 19.2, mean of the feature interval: 18.9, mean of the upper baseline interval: 20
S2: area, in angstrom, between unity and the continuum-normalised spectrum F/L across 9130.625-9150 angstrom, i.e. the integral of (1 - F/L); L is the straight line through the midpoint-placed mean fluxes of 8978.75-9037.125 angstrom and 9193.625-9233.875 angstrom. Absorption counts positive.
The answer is 0.8 angstrom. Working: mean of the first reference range 18.8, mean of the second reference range 20.4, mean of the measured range 19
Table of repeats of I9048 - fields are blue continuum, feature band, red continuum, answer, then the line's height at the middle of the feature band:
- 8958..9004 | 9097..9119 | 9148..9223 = 0.028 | 19.4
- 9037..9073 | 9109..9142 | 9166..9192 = -0.034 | 18.9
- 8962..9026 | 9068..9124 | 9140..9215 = -0.009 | 19.2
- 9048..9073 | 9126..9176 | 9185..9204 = 0.045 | 20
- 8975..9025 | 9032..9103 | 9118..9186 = -0.003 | 18.9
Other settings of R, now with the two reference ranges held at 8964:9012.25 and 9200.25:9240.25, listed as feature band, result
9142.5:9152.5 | 0.059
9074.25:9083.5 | 0.015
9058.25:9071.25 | 0.031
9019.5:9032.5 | -0.047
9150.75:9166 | -0.002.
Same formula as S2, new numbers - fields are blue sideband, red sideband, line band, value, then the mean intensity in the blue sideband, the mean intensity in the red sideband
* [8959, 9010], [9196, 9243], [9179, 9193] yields 0.1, 18.9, 20.3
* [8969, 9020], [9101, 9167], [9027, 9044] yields 0.2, 18.4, 19.4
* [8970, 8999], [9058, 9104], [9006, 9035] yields -0.4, 18.4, 19.2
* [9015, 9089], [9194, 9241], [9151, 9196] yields 0.9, 18.9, 20.3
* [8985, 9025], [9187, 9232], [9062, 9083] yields 0.4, 18.9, 20.5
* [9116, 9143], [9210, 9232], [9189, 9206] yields 0.0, 19.4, 20.6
